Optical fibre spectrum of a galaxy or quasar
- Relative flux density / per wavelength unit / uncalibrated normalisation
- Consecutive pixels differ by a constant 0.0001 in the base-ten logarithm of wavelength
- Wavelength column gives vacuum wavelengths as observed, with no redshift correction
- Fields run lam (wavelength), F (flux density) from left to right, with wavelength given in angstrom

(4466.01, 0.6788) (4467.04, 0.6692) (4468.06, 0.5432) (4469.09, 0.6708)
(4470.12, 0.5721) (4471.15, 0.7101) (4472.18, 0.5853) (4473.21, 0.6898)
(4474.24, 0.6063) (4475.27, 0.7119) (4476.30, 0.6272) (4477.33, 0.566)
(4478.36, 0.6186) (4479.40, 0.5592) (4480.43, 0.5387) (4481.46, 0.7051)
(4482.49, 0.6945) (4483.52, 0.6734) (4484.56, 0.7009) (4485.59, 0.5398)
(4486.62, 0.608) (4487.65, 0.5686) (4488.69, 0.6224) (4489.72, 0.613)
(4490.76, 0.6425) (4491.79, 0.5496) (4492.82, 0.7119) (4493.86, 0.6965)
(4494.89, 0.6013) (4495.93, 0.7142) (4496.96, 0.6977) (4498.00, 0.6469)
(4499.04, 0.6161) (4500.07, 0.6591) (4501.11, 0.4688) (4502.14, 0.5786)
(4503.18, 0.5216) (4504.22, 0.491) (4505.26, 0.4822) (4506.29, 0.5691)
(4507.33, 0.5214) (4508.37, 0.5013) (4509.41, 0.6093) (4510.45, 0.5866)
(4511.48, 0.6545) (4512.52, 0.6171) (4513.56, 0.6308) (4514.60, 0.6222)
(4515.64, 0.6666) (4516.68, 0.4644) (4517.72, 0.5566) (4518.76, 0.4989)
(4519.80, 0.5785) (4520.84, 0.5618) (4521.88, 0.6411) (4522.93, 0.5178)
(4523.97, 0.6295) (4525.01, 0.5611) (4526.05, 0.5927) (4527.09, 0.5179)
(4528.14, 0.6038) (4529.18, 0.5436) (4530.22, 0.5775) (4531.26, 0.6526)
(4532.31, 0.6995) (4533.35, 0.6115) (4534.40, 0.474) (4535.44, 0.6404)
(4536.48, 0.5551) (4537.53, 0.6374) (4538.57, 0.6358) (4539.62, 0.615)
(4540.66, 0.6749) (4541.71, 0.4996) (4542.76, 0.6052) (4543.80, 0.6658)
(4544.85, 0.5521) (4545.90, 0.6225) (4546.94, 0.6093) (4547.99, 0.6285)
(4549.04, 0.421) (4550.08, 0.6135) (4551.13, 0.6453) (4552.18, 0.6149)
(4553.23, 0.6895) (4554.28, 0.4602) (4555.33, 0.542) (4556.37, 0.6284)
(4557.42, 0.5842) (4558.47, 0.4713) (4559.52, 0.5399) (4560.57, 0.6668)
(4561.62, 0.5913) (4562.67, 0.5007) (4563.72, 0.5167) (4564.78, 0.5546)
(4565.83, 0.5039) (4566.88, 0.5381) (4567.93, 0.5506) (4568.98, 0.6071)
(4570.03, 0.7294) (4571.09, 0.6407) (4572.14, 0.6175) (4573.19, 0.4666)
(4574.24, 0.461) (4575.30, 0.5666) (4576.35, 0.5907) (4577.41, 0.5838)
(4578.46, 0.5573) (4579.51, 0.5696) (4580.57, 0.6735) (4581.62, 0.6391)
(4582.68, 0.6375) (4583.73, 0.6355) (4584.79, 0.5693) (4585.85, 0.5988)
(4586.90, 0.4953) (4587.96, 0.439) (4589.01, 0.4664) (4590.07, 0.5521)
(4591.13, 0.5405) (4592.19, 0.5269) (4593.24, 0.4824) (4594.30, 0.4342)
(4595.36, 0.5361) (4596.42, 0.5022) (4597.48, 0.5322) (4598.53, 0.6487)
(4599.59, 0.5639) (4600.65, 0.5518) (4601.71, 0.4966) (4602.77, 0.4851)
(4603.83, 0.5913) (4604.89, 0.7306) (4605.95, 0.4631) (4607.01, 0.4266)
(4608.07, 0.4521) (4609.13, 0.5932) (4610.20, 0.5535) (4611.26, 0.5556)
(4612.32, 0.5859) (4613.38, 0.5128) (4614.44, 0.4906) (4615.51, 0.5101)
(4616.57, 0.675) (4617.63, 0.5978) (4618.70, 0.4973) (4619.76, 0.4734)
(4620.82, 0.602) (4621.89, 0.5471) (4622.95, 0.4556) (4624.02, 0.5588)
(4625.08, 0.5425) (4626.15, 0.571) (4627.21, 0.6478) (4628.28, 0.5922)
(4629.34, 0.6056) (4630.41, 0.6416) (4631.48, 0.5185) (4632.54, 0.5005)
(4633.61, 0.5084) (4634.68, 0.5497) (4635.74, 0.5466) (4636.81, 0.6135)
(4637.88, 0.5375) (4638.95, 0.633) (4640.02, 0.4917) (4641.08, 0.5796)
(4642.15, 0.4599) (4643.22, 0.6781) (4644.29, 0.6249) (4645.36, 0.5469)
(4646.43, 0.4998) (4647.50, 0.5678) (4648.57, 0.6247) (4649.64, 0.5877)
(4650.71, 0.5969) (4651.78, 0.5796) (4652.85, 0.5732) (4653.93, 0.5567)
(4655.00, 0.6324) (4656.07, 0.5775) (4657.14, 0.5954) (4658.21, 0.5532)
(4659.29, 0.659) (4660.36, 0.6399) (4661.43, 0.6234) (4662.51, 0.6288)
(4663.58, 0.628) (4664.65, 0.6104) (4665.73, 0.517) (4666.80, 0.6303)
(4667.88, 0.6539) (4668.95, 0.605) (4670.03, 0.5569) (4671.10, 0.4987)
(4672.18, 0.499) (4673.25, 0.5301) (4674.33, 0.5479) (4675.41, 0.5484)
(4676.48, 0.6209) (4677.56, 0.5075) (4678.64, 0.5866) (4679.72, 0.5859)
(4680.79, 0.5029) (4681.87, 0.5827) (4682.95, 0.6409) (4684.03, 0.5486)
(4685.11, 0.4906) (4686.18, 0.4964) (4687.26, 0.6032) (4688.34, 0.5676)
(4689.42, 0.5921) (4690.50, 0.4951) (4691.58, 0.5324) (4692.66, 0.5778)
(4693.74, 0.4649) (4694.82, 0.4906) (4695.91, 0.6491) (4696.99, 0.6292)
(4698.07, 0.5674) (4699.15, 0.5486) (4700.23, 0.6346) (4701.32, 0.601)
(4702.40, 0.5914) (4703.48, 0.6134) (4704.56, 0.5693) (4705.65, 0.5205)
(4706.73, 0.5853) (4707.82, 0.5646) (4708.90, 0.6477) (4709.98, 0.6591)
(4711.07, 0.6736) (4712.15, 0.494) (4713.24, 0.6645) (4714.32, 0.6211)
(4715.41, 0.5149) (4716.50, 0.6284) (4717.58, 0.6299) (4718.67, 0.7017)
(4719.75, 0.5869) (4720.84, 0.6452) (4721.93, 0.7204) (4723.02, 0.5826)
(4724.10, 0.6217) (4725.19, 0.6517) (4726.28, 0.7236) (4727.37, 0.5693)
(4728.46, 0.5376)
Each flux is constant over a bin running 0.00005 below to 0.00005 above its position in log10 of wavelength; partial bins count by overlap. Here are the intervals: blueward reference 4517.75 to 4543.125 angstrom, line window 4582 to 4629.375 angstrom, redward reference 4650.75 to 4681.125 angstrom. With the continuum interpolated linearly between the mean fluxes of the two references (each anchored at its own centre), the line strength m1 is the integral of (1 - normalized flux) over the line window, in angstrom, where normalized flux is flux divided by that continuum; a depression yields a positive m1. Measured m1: 3.2 angstrom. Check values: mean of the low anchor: 0.588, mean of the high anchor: 0.581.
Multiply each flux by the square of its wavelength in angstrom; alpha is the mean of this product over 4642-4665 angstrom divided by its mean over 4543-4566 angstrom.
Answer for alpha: 1.1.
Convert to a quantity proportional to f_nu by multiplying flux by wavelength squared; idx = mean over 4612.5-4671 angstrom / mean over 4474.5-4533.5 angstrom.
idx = 1.02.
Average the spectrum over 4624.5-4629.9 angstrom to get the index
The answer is 0.592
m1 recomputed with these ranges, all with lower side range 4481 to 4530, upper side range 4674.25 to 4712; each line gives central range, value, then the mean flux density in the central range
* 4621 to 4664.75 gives 0.1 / 0.578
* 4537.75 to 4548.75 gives -0.3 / 0.607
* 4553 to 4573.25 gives 0.6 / 0.571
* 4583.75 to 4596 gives 1.4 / 0.517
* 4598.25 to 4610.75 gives 0.8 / 0.544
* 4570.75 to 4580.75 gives 0.3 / 0.568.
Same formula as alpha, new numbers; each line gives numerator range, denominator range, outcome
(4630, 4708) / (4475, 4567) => 1.03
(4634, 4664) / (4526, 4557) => 1.03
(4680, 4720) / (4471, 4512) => 1.04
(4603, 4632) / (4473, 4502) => 0.93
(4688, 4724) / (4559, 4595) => 1.12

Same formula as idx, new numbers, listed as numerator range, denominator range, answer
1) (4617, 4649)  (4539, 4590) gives 1.00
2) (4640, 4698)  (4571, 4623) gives 1.08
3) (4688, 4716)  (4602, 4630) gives 1.09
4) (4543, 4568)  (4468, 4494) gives 0.94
